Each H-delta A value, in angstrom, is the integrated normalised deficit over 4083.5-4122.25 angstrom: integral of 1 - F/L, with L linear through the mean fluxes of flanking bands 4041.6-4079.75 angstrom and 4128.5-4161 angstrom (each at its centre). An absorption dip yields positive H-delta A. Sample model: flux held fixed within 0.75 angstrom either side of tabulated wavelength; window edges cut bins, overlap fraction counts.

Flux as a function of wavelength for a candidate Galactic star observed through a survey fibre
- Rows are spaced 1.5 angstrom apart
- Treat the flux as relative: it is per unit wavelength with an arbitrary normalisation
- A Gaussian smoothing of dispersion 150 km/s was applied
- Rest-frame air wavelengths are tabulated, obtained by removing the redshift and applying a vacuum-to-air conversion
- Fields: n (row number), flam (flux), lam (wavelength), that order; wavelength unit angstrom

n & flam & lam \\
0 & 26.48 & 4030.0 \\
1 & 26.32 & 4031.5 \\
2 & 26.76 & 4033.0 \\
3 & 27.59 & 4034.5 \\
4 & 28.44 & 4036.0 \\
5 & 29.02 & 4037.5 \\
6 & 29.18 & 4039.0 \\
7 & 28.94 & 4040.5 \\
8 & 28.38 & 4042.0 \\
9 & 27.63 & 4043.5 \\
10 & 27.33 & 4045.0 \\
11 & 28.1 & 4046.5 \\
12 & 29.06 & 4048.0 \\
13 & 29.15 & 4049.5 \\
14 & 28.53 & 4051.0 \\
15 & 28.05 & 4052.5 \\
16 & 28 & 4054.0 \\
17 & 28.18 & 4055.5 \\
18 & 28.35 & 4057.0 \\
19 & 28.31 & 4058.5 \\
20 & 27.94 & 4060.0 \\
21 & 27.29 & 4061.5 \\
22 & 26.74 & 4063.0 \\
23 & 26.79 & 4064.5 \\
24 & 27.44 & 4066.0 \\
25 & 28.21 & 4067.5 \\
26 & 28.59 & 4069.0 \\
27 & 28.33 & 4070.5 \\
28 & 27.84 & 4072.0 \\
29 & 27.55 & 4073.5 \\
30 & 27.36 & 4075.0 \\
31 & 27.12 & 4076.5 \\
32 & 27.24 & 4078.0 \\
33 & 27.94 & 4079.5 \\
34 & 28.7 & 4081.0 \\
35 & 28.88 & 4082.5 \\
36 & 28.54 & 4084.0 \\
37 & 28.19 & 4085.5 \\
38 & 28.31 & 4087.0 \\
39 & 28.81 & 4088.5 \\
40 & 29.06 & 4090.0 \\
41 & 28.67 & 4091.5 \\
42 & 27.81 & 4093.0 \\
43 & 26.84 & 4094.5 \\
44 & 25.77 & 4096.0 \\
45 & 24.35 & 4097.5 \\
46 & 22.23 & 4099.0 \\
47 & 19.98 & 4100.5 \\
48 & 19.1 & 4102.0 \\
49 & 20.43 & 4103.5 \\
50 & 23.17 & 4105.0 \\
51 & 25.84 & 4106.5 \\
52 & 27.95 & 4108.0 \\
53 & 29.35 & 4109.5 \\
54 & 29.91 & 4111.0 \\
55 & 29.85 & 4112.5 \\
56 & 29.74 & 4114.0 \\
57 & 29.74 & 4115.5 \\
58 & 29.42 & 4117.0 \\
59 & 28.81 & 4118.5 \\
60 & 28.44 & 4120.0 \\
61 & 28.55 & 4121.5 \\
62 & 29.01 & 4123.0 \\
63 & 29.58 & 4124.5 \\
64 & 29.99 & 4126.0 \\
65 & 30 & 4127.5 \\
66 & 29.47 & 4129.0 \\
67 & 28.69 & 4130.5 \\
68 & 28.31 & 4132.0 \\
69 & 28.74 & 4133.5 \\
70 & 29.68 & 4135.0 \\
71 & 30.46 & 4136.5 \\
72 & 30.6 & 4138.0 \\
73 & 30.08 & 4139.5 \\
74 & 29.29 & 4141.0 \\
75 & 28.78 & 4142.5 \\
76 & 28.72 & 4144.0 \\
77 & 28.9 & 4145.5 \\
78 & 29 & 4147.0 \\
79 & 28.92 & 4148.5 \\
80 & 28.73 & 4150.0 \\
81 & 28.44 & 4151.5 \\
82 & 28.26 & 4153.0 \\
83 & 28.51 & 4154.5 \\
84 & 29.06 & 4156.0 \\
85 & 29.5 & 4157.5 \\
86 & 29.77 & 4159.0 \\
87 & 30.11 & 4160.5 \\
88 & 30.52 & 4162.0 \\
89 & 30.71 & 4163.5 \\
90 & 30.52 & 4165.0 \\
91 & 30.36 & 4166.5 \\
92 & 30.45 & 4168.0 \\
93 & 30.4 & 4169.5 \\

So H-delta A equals 2.3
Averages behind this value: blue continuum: 27.9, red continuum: 29.2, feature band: 26.9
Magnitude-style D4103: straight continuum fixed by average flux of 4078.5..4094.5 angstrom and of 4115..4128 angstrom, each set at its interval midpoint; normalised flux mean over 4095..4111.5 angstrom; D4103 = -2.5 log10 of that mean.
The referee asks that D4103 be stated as 0.18 mag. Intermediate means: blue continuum 28.4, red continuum 29.3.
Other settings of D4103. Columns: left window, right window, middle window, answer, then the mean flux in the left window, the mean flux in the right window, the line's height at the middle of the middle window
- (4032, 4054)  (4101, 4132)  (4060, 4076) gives 0.02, 28.3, 27.8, 28.1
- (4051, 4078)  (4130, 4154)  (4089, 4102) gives 0.12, 27.8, 29.1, 28.3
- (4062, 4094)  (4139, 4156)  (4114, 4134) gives -0.02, 28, 28.9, 28.6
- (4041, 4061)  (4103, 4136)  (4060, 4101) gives 0.04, 28.2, 28.5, 28.3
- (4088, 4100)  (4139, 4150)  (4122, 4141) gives -0.04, 26.5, 29.1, 28.4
